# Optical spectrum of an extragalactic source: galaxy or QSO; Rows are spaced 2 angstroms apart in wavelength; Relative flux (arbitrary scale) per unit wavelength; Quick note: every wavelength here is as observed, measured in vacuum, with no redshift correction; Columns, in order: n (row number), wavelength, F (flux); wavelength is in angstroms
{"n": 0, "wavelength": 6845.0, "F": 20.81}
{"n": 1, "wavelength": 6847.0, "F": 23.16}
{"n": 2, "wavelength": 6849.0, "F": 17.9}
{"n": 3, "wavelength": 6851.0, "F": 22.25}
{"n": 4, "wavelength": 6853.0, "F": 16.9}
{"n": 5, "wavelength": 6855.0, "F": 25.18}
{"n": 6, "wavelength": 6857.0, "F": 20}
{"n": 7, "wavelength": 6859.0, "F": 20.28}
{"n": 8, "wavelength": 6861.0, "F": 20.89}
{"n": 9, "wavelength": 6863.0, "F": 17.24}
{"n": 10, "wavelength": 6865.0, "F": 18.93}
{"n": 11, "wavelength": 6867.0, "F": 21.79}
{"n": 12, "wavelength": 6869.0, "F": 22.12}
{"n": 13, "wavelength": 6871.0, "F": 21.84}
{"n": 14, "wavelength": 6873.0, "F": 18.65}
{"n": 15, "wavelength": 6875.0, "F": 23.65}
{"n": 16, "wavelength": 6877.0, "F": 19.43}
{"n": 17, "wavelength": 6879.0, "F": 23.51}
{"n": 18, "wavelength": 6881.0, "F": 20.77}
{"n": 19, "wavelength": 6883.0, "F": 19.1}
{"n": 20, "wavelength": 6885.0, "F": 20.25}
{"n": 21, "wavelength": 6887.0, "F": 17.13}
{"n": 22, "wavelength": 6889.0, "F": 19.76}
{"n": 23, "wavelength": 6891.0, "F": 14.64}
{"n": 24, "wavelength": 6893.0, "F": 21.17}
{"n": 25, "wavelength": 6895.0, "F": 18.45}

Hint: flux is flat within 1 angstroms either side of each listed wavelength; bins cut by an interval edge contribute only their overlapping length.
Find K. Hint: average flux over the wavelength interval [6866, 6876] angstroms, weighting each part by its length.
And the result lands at 21.6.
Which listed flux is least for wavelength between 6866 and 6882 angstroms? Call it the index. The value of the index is 18.65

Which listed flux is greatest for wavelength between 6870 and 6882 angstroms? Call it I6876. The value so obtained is 23.65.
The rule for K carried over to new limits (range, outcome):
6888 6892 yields 17.2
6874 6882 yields 21.8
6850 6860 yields 20.9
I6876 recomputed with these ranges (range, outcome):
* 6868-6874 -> 22.12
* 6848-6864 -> 25.18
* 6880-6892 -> 20.77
